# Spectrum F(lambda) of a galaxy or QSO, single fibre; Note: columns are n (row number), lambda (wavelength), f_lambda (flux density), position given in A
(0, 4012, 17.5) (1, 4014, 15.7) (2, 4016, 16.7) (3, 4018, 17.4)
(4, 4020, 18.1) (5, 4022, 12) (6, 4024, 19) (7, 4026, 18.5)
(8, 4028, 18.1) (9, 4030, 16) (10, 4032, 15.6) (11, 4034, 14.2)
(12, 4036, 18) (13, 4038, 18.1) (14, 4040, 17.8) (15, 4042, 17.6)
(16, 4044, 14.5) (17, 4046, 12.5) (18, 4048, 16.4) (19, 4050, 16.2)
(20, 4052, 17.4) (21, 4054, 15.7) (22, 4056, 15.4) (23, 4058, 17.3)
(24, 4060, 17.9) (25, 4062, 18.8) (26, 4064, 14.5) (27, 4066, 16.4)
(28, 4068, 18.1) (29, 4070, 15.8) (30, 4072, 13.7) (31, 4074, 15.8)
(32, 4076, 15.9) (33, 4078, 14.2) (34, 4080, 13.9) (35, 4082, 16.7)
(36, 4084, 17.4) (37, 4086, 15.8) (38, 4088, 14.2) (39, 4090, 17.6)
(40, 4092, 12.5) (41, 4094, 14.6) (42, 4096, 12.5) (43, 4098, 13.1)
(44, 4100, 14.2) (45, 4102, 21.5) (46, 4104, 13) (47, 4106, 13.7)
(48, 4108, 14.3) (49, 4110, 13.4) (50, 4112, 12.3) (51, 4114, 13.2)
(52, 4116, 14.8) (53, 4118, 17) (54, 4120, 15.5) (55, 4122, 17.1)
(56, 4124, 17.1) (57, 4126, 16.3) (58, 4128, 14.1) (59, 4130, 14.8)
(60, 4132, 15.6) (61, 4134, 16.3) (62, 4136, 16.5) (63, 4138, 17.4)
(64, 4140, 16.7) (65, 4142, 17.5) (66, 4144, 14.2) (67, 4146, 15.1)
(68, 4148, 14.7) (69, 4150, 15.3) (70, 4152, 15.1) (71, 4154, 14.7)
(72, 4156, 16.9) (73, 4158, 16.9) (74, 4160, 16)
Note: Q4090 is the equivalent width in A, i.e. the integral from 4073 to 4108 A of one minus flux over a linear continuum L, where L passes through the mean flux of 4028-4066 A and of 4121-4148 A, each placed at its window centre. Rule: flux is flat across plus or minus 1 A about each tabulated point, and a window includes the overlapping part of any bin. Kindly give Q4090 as 2.42 A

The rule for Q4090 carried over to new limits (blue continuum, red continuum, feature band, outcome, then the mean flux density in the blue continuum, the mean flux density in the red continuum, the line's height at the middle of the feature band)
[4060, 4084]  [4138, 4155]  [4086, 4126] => 2.2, 16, 15.5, 15.8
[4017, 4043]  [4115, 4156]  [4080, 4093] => 0.6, 17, 15.8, 16.3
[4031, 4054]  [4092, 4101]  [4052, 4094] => -3.5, 16.2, 13.5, 14.7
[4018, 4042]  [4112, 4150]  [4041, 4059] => 0.8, 16.9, 15.7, 16.7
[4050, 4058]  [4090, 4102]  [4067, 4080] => 0.0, 16.3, 14.4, 15.4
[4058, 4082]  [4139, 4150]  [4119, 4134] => -0.1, 16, 15.6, 15.7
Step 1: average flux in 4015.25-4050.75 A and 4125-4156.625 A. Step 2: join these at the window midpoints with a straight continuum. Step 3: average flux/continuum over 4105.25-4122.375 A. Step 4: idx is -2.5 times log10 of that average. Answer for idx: 0.10 mag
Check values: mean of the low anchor 16.5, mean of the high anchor 15.7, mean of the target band 14.5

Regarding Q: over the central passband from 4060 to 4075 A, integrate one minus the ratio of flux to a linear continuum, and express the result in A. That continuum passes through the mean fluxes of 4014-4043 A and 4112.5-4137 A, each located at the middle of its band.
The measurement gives 0.1 A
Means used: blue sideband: 16.9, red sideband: 15.6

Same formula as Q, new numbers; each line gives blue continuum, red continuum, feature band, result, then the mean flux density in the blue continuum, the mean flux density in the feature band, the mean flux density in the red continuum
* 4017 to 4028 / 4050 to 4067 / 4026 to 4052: 0.8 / 17.1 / 16.4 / 16.6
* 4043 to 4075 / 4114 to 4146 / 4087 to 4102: 1.3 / 16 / 14.6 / 15.9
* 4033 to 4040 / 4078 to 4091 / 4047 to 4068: -0.3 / 16.9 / 16.7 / 15.8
